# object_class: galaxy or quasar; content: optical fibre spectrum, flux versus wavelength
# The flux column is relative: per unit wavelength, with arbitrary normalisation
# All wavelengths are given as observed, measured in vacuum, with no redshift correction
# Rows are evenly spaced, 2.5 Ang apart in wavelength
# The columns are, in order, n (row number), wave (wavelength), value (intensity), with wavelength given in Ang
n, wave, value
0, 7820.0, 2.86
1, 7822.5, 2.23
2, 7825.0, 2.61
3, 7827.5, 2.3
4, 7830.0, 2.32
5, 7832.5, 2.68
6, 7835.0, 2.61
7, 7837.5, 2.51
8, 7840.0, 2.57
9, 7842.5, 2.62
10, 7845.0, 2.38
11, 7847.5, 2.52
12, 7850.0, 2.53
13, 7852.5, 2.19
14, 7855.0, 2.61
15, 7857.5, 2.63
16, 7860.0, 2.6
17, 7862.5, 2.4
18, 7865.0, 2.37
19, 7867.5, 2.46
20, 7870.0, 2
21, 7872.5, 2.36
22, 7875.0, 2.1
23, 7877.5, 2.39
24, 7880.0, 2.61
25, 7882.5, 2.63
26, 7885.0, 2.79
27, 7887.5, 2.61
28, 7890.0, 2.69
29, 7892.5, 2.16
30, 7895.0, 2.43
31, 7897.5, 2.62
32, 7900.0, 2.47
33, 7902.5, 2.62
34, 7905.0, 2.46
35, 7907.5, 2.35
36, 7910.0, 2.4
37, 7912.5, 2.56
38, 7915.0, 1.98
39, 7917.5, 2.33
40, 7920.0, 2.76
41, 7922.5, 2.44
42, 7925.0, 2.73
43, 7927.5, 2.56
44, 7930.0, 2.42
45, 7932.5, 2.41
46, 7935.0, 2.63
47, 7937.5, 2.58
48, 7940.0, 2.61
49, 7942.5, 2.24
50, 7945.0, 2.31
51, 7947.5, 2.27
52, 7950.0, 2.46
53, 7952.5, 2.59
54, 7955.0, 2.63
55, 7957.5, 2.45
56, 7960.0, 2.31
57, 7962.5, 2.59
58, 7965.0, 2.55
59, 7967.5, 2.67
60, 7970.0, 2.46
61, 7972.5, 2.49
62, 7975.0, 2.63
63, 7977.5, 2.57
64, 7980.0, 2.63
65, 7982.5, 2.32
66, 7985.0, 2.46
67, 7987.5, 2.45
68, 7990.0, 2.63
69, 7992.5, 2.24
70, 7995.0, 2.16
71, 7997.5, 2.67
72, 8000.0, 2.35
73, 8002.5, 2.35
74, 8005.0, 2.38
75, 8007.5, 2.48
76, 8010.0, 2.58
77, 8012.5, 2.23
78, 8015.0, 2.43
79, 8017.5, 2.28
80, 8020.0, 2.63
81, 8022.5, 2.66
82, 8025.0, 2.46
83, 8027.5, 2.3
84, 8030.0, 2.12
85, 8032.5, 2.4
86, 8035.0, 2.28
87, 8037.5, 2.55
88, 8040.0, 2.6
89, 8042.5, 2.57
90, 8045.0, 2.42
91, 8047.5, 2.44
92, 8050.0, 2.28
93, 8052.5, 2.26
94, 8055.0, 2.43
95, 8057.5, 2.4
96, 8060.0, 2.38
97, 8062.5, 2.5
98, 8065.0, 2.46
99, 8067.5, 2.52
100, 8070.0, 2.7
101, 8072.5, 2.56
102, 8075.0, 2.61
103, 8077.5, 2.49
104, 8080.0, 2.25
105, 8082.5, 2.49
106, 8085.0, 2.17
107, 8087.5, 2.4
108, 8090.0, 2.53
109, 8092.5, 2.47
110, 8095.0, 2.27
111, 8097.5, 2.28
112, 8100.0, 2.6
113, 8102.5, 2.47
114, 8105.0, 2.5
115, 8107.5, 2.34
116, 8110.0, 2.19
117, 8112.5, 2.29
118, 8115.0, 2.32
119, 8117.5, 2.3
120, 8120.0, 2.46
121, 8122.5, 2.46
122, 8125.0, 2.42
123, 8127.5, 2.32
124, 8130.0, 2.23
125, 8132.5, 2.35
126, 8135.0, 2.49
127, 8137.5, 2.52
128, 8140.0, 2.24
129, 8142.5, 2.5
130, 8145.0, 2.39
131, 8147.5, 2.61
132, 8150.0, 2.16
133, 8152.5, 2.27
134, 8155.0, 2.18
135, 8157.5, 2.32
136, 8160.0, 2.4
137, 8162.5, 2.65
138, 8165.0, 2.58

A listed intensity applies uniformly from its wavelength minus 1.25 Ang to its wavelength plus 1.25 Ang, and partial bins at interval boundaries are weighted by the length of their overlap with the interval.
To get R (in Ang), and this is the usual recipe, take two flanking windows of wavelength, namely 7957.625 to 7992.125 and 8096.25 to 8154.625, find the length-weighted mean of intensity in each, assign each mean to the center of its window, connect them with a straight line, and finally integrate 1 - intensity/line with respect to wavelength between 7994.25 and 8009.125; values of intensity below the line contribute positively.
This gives 0.5 Ang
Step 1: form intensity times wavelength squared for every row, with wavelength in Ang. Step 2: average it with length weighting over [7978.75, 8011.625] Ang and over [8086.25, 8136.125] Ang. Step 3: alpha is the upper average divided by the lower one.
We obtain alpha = 1.01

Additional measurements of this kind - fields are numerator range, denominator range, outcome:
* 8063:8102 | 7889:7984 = 1.03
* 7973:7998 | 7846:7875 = 1.06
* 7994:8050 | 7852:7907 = 1.02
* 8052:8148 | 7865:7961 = 1.03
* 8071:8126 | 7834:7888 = 1.03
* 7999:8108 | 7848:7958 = 1.02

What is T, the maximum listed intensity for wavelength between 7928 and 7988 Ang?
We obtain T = 2.67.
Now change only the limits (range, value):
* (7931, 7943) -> 2.63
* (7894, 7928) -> 2.76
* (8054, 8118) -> 2.7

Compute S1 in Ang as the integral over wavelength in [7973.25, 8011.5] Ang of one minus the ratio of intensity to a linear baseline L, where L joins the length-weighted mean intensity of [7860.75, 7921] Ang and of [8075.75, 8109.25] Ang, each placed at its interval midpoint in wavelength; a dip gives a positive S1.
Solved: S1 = -0.6 Ang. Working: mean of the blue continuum 2.44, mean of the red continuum 2.4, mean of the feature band 2.46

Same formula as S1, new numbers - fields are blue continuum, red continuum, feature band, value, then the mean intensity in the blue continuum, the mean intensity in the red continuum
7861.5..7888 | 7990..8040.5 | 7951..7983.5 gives -1.6 Ang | 2.42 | 2.41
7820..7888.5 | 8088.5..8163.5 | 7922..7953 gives -0.4 Ang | 2.47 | 2.38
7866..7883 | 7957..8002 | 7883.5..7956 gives -2.4 Ang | 2.35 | 2.48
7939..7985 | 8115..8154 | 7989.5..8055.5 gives 1.0 Ang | 2.49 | 2.38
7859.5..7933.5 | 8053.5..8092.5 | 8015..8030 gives 0.1 Ang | 2.46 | 2.46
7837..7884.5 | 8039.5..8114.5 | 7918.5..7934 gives -0.7 Ang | 2.45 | 2.43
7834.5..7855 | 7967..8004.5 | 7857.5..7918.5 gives 1.2 Ang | 2.49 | 2.47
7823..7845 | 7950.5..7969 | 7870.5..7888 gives 0.3 Ang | 2.51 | 2.54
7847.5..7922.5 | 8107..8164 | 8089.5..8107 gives -0.4 Ang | 2.45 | 2.37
